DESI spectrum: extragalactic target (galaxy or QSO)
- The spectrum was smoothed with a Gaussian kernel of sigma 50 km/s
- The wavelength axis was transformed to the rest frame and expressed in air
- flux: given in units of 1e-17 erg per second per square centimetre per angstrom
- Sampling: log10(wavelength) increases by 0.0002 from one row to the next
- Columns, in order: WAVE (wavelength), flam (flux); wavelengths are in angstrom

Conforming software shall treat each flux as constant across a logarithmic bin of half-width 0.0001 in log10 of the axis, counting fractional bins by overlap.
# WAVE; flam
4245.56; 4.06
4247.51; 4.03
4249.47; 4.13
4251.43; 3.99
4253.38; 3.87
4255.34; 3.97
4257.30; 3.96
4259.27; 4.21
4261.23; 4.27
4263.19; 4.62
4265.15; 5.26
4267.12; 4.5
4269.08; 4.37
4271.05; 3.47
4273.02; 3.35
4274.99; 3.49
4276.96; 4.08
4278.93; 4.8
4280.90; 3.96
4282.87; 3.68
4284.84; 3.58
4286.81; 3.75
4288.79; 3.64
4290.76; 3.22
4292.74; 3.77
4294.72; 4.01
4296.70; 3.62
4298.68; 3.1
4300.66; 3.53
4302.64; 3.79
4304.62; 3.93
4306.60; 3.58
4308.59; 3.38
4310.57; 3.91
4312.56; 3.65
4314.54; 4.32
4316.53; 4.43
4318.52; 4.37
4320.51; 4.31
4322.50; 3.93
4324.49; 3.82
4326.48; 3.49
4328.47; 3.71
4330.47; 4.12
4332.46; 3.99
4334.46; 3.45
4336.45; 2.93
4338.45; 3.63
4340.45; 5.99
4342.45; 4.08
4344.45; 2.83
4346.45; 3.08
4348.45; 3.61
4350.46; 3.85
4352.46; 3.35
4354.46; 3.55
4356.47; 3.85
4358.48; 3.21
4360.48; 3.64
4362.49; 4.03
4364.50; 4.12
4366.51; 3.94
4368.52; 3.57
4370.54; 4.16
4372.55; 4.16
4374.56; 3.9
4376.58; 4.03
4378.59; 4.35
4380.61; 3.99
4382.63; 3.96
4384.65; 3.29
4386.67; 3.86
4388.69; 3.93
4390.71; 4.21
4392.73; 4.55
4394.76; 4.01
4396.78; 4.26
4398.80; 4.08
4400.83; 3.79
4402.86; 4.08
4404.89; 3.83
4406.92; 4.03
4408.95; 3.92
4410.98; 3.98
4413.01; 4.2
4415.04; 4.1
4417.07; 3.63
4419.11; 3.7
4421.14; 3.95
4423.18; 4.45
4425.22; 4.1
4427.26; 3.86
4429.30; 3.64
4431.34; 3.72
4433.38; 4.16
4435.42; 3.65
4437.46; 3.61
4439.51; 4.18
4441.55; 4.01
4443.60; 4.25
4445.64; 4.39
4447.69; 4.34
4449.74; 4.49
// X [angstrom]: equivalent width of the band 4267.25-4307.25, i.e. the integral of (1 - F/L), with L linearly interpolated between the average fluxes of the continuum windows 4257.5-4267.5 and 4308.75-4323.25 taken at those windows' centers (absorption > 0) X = 5.3 angstrom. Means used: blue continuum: 4.53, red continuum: 4.09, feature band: 3.75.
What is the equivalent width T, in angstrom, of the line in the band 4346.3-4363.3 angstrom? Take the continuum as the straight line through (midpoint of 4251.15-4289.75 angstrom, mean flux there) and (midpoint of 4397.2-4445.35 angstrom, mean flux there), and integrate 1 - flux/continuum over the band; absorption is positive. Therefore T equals 1.7 angstrom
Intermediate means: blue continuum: 4.04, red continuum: 3.96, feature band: 3.59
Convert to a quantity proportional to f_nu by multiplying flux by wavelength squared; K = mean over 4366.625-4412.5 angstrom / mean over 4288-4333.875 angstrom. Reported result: 1.09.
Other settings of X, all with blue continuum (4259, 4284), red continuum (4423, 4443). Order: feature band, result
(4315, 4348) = 1.5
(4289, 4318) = 2.6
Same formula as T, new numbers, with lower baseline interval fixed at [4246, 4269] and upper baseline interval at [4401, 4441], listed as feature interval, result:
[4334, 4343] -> 0.1 angstrom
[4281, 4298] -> 2.1 angstrom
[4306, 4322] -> 0.5 angstrom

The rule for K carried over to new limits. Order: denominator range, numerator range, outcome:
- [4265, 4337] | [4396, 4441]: 1.09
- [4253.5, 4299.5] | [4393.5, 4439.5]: 1.07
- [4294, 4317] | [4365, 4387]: 1.08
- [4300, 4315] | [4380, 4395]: 1.10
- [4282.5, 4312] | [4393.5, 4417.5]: 1.16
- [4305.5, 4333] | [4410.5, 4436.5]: 1.05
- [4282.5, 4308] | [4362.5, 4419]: 1.15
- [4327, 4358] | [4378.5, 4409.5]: 1.10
